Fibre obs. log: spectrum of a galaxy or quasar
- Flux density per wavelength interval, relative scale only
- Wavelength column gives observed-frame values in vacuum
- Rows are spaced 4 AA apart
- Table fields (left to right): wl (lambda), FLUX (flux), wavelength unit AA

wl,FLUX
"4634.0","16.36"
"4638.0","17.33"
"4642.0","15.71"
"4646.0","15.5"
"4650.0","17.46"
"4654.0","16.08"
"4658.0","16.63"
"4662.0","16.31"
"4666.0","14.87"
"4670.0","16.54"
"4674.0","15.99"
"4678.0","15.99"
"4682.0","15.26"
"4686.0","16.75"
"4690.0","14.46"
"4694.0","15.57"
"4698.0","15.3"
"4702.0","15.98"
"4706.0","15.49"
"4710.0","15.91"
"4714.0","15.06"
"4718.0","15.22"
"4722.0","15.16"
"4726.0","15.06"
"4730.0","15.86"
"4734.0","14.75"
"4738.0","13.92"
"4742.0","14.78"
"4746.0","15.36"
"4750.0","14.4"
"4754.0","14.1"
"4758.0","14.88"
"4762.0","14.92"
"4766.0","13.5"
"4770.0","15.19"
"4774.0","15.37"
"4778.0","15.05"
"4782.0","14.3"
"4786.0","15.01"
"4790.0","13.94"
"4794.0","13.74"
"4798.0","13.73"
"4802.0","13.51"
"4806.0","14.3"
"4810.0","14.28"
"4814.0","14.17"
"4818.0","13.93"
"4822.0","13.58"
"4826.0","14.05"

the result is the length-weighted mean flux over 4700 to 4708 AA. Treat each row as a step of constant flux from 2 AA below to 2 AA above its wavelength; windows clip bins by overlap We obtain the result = 15.7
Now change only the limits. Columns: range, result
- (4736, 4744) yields 14.3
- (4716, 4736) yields 15.2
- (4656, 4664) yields 16.5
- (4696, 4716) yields 15.5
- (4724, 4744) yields 14.9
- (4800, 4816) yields 14.1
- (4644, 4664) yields 16.4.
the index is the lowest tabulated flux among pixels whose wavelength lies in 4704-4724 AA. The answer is 15.06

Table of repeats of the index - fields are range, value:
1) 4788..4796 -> 13.74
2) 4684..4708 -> 14.46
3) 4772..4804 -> 13.51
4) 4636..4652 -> 15.5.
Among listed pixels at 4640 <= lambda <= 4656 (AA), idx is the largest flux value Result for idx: 17.46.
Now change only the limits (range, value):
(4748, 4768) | 14.92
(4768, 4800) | 15.37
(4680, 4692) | 16.75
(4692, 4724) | 15.98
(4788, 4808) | 14.3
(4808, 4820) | 14.28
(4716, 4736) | 15.86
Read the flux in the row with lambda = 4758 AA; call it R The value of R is 14.88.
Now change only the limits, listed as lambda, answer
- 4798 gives 13.73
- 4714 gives 15.06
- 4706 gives 15.49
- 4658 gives 16.63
